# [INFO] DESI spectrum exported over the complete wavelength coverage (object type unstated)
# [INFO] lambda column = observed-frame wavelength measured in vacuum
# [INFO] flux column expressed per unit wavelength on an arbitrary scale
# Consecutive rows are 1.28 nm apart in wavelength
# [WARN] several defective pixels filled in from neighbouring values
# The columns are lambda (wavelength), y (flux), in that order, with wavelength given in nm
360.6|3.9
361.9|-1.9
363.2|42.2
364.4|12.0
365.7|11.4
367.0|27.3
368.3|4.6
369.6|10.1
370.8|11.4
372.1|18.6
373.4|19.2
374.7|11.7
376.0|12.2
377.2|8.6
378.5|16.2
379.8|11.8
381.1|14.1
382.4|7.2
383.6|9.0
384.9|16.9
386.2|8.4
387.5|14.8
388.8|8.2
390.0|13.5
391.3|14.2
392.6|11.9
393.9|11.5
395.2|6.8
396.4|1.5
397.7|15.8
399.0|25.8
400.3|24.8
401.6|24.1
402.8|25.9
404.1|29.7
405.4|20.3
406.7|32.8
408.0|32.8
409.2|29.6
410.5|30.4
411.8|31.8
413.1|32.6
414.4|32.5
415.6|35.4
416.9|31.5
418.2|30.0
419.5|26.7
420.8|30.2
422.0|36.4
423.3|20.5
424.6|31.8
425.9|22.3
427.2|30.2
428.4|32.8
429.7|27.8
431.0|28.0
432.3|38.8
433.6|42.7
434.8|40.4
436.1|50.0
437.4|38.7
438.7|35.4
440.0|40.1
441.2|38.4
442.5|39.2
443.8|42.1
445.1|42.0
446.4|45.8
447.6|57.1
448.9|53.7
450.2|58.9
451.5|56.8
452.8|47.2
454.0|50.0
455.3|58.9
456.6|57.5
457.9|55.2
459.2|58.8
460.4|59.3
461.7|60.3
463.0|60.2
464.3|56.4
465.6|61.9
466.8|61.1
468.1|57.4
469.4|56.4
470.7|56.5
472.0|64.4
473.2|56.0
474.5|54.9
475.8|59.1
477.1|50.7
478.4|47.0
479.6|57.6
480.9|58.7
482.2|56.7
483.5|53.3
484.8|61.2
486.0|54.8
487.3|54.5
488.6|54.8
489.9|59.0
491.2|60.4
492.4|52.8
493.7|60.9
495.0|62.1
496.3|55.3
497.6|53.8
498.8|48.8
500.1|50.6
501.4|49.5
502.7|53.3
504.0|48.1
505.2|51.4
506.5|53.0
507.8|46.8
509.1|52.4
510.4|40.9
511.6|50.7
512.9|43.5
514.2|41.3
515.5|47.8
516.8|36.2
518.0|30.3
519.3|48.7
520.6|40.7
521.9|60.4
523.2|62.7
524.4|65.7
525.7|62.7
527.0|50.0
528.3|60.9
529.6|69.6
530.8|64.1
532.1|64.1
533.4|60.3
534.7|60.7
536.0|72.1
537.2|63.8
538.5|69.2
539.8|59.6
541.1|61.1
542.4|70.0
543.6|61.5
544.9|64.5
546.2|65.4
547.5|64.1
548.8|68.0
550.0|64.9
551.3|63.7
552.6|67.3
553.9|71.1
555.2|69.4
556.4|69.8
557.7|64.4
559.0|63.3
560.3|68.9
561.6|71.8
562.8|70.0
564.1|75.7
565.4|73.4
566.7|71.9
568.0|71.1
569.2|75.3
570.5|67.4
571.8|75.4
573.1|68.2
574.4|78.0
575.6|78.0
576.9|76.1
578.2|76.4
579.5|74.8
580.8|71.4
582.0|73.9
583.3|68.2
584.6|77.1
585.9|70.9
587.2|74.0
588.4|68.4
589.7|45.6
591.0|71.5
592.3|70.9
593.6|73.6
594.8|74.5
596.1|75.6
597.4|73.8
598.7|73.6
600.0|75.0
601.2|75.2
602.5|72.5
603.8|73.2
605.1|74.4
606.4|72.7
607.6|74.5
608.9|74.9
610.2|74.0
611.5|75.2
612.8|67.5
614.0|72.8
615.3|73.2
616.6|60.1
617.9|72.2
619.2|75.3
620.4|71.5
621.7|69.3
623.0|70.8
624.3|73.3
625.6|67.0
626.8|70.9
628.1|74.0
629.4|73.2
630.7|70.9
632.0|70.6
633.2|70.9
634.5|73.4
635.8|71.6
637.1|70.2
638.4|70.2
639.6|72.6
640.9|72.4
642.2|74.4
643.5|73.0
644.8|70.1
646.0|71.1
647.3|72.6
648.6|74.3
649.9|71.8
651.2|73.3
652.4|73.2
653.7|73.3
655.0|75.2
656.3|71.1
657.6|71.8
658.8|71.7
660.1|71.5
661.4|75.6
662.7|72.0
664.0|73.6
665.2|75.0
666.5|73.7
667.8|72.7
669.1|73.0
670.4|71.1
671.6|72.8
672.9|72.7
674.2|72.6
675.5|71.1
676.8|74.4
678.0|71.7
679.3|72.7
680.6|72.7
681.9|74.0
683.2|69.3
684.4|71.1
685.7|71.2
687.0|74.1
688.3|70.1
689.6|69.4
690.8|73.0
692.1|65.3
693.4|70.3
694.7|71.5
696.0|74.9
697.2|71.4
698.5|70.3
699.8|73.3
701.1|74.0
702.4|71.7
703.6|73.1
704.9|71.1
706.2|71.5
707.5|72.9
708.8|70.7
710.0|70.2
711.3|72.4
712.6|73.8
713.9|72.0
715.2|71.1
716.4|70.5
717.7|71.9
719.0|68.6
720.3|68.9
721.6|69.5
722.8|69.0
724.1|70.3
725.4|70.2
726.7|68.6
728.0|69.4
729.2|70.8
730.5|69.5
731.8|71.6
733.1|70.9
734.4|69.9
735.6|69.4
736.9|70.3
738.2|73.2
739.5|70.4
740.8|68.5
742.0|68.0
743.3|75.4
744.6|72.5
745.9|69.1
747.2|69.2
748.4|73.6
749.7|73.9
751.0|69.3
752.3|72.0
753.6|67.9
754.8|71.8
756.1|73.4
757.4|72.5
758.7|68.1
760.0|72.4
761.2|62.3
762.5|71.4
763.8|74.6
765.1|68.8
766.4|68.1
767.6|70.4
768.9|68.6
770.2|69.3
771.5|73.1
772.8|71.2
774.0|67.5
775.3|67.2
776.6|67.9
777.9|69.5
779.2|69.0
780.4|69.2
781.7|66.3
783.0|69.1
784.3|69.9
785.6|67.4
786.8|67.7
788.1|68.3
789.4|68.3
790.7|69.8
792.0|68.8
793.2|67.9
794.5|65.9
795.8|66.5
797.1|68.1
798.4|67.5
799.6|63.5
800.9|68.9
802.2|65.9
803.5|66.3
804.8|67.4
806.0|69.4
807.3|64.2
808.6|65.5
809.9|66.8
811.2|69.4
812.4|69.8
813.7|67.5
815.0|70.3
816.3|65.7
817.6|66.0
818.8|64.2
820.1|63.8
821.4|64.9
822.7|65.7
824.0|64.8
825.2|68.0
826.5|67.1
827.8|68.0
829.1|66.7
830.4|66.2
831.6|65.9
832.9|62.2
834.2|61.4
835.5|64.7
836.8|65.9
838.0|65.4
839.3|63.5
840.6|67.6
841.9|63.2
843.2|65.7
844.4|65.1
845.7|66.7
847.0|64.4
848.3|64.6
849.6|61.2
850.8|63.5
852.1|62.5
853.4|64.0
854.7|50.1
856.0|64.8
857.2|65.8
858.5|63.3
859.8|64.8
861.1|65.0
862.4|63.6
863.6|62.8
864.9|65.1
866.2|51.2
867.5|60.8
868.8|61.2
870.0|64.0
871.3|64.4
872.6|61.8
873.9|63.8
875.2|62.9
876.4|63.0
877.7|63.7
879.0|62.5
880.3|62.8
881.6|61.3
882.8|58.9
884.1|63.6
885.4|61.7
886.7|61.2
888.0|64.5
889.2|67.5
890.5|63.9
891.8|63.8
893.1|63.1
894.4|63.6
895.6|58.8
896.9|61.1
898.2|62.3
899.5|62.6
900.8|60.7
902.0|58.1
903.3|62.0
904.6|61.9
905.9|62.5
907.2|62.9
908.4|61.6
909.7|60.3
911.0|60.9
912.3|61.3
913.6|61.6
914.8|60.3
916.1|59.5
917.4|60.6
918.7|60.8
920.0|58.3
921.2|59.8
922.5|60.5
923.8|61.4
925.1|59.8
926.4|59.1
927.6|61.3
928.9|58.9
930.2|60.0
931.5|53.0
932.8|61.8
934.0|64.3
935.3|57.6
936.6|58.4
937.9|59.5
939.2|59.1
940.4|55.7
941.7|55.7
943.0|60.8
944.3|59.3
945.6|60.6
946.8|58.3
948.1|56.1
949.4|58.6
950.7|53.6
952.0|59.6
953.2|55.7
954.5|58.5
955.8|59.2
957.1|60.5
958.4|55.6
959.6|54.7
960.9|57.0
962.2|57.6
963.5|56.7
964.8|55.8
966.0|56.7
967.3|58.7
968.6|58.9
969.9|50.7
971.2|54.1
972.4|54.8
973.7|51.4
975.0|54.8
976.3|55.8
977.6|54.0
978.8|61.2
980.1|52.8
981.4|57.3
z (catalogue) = 0.00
